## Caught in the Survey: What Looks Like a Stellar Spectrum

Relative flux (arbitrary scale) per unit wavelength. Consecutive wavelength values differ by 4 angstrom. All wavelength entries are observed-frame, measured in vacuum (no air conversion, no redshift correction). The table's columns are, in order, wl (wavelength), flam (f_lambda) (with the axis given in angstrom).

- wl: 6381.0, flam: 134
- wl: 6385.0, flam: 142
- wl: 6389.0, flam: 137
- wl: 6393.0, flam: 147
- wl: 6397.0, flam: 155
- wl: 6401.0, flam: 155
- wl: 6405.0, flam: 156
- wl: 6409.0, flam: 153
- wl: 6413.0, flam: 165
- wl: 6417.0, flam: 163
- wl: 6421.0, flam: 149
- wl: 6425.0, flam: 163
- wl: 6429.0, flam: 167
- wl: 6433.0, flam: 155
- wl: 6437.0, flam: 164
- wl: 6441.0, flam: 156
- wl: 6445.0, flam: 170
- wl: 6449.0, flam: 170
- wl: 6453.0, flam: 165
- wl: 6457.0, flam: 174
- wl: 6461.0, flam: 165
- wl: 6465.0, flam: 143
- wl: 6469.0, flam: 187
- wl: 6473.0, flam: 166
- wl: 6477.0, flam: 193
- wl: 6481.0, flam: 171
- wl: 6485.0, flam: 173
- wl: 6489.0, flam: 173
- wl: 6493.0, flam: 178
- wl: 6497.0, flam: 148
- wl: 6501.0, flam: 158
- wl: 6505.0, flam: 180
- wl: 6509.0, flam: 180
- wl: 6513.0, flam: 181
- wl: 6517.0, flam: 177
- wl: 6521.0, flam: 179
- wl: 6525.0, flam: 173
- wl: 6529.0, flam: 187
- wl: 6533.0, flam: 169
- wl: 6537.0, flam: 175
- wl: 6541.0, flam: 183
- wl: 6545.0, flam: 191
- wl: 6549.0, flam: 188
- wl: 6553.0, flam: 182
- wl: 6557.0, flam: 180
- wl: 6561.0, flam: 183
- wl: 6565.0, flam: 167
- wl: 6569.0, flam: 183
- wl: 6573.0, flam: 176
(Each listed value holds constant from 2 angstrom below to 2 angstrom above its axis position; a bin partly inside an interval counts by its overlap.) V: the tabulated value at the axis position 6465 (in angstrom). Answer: 143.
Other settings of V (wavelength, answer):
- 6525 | 173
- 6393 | 147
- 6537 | 175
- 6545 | 191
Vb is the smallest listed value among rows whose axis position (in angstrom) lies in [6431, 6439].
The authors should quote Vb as 155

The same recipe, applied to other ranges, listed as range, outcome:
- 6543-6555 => 182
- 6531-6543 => 169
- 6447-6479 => 143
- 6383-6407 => 137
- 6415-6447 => 149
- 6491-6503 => 148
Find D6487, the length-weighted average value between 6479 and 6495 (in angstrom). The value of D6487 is 174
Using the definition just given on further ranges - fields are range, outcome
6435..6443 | 160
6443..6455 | 168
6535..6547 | 183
